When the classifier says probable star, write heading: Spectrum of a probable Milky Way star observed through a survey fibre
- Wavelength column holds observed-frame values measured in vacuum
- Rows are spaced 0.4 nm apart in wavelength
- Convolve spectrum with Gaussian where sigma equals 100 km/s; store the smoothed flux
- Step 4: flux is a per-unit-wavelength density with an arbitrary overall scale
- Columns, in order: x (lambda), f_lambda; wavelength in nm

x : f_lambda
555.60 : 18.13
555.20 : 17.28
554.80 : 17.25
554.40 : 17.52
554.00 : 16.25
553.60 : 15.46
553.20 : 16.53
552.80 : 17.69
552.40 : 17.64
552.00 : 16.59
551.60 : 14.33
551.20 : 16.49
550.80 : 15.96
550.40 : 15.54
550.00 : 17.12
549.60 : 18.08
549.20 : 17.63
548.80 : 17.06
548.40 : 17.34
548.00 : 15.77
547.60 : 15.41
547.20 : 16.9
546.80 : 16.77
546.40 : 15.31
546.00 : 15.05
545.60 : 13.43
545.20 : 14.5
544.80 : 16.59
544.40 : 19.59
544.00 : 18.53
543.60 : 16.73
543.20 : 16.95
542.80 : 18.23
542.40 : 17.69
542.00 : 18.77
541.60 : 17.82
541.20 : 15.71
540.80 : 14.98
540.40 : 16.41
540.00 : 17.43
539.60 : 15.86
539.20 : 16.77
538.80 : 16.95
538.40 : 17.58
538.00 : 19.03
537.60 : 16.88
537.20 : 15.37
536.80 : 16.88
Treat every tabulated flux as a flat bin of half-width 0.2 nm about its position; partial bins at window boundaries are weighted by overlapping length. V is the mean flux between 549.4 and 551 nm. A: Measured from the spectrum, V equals 16.7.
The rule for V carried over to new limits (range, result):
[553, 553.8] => 16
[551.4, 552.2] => 15.5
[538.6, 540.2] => 16.8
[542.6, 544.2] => 17.6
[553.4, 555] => 16.6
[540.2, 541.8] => 16.2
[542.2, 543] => 18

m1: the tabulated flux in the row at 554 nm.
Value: 16.25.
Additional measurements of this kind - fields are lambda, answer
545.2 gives 14.5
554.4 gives 17.52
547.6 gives 15.41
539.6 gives 15.86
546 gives 15.05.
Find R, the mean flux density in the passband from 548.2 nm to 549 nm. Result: 17.2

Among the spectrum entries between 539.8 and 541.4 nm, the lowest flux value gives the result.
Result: 14.98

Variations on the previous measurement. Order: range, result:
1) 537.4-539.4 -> 16.77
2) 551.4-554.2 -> 14.33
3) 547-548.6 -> 15.41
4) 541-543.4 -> 15.71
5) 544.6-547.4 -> 13.43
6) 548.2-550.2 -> 17.06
